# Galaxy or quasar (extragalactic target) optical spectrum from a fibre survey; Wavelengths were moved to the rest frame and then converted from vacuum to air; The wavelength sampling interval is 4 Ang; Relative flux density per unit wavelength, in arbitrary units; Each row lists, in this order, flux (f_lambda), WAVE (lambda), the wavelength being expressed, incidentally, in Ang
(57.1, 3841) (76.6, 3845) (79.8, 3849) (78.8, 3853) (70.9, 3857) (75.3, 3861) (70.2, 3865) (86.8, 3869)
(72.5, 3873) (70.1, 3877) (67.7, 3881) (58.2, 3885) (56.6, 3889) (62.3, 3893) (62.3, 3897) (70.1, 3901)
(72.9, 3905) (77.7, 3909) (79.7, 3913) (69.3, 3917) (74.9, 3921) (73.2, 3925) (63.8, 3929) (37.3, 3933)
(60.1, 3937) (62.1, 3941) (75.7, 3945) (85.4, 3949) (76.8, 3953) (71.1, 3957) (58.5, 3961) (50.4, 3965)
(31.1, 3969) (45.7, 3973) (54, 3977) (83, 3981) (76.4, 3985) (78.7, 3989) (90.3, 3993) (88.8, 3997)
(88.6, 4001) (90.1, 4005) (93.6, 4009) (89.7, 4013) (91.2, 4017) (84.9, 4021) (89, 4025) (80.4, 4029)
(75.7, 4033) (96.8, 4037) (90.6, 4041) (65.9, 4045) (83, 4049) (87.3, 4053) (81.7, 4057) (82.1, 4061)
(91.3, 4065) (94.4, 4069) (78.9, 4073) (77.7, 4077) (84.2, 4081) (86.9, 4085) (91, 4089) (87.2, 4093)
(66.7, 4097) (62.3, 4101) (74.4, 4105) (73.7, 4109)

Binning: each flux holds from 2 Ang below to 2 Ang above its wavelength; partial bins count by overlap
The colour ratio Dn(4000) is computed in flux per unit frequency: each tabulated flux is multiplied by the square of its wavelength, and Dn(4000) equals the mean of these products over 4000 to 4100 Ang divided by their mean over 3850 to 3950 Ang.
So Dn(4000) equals 1.32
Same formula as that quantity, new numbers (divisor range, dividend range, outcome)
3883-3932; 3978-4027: 1.34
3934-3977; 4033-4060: 1.44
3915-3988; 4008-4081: 1.39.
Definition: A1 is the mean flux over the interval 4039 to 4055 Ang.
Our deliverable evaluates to 81.7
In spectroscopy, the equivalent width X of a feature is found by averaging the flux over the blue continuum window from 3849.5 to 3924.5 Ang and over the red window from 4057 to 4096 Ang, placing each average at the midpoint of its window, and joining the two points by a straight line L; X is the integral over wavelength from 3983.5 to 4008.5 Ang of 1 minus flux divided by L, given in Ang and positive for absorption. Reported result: -2.2 Ang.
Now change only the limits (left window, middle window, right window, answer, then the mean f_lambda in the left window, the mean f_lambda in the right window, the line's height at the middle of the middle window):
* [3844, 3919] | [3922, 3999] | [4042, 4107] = 9.1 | 71.4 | 81.1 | 75.4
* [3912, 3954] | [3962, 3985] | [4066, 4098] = 5.6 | 68.5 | 84.1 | 72.7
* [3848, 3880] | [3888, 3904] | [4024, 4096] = 2.7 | 75.2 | 84.4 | 76.7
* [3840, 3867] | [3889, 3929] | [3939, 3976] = -2.0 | 73.2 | 61.7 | 67.1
